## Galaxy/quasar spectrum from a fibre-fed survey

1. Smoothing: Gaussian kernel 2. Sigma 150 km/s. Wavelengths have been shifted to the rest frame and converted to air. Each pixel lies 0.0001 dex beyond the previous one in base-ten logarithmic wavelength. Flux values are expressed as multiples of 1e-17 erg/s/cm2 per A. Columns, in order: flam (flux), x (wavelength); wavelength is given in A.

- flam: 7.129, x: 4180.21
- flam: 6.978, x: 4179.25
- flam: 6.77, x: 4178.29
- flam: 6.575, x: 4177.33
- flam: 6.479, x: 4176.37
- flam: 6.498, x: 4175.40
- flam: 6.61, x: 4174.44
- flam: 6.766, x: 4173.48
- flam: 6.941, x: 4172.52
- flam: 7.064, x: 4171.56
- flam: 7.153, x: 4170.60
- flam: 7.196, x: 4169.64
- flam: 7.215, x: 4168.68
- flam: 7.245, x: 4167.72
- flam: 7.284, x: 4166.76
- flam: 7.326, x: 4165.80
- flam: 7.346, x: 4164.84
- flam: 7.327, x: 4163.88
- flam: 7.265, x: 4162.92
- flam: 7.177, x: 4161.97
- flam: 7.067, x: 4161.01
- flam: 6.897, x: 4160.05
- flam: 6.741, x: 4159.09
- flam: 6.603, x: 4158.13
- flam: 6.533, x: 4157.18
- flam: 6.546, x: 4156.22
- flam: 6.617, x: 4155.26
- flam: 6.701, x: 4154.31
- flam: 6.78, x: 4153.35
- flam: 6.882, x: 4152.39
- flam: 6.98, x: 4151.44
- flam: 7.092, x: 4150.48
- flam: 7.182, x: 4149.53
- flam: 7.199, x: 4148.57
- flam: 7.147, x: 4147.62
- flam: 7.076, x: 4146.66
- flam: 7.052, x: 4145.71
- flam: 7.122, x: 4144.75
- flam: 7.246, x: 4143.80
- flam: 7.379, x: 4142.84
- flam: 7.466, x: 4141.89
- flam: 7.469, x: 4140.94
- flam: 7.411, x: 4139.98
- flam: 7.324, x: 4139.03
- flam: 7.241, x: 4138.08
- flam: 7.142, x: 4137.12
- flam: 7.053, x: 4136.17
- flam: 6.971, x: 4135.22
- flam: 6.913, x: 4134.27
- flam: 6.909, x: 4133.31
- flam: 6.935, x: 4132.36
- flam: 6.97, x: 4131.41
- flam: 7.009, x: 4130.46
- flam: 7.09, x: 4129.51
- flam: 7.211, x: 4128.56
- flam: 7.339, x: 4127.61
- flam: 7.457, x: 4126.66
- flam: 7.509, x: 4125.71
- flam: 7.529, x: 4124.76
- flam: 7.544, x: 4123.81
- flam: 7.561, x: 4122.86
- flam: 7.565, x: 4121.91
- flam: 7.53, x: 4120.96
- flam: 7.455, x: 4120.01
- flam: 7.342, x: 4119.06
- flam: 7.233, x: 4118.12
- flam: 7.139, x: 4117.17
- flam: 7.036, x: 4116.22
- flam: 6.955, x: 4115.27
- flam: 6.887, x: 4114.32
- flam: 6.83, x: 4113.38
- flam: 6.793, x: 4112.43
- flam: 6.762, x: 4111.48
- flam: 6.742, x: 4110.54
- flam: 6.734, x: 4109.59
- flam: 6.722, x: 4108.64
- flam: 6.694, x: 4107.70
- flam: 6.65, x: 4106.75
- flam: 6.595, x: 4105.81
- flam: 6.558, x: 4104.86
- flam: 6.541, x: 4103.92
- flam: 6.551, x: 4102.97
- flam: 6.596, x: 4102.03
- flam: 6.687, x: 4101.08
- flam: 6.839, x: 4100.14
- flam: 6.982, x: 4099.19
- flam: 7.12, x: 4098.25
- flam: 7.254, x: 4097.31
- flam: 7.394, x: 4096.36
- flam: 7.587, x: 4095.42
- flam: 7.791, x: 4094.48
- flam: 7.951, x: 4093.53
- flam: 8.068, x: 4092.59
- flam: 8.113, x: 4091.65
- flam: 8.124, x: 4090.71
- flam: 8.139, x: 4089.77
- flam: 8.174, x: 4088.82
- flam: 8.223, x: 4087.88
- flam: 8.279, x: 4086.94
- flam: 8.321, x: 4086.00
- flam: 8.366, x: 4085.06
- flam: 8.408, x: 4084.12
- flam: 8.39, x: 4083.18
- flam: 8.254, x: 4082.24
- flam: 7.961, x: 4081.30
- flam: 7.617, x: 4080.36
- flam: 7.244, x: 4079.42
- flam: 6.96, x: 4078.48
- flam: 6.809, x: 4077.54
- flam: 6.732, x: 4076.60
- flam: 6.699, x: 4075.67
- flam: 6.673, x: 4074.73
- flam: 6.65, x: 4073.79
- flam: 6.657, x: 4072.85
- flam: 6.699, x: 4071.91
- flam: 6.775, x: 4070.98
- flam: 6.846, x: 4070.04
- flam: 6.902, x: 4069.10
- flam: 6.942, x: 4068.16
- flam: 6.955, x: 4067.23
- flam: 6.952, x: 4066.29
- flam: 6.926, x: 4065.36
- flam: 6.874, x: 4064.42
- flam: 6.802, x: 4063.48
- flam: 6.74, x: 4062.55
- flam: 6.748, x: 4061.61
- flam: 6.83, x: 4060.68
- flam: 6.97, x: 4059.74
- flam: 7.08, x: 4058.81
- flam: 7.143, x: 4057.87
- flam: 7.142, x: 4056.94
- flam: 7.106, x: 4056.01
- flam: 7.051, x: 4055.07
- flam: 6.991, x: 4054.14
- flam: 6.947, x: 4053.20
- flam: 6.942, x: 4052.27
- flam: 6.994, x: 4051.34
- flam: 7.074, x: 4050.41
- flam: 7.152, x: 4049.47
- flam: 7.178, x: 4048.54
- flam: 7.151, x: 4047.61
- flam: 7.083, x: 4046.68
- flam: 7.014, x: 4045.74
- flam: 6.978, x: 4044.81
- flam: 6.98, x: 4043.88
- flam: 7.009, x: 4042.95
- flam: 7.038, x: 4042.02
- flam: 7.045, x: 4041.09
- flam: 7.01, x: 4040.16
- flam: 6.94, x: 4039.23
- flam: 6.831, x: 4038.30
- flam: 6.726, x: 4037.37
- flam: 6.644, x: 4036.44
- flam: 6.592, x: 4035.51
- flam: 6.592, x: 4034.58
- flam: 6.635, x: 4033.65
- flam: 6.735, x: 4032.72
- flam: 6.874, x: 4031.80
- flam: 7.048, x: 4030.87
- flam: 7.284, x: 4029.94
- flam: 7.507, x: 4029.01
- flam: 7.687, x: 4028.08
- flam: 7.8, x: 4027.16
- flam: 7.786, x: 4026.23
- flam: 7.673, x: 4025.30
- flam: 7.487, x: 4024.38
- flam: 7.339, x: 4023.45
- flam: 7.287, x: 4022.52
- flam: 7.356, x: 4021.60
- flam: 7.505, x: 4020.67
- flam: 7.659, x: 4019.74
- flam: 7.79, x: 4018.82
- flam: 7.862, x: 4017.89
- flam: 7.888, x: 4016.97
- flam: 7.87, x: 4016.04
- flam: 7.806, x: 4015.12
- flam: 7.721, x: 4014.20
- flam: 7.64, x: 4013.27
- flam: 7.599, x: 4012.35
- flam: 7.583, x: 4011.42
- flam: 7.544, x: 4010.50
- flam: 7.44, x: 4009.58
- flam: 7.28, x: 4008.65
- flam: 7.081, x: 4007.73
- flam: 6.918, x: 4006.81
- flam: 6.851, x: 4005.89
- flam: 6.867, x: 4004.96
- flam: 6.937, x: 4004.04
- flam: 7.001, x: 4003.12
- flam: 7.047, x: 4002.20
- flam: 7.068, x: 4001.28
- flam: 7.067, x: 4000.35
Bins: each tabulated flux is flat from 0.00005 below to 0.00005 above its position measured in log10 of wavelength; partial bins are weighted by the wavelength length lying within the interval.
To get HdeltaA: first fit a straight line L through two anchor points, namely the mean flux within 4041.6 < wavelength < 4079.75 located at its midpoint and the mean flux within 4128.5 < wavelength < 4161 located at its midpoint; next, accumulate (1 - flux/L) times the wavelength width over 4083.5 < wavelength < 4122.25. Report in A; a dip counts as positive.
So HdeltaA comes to -1.9 A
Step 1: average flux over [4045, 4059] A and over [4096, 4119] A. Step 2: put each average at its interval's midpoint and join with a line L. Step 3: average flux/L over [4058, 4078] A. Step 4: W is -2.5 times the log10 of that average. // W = 0.03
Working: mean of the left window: 7.07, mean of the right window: 6.85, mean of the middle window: 6.83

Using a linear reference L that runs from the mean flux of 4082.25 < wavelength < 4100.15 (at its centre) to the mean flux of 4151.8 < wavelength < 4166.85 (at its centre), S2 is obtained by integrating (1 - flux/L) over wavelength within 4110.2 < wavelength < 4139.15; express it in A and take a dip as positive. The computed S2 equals 1.0 A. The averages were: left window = 7.9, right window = 6.94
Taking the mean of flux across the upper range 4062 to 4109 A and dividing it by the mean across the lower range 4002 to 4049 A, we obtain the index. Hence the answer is 1.00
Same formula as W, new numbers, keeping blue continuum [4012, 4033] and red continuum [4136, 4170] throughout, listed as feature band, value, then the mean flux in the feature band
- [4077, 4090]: -0.085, 7.92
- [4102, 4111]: 0.096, 6.64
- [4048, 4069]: 0.066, 6.98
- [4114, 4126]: -0.019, 7.33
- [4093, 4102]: 0.004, 7.26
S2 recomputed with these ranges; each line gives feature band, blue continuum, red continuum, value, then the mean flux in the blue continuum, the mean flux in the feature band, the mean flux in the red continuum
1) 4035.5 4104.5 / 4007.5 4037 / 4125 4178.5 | 0.68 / 7.39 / 7.19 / 7.05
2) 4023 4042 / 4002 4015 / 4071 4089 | 0.62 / 7.27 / 7.11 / 7.51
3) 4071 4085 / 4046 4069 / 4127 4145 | -0.49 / 6.99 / 7.29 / 7.17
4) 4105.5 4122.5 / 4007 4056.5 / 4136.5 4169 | 0.35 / 7.24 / 6.99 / 7.09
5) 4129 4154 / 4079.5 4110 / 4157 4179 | 0.14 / 7.49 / 7.11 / 6.97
